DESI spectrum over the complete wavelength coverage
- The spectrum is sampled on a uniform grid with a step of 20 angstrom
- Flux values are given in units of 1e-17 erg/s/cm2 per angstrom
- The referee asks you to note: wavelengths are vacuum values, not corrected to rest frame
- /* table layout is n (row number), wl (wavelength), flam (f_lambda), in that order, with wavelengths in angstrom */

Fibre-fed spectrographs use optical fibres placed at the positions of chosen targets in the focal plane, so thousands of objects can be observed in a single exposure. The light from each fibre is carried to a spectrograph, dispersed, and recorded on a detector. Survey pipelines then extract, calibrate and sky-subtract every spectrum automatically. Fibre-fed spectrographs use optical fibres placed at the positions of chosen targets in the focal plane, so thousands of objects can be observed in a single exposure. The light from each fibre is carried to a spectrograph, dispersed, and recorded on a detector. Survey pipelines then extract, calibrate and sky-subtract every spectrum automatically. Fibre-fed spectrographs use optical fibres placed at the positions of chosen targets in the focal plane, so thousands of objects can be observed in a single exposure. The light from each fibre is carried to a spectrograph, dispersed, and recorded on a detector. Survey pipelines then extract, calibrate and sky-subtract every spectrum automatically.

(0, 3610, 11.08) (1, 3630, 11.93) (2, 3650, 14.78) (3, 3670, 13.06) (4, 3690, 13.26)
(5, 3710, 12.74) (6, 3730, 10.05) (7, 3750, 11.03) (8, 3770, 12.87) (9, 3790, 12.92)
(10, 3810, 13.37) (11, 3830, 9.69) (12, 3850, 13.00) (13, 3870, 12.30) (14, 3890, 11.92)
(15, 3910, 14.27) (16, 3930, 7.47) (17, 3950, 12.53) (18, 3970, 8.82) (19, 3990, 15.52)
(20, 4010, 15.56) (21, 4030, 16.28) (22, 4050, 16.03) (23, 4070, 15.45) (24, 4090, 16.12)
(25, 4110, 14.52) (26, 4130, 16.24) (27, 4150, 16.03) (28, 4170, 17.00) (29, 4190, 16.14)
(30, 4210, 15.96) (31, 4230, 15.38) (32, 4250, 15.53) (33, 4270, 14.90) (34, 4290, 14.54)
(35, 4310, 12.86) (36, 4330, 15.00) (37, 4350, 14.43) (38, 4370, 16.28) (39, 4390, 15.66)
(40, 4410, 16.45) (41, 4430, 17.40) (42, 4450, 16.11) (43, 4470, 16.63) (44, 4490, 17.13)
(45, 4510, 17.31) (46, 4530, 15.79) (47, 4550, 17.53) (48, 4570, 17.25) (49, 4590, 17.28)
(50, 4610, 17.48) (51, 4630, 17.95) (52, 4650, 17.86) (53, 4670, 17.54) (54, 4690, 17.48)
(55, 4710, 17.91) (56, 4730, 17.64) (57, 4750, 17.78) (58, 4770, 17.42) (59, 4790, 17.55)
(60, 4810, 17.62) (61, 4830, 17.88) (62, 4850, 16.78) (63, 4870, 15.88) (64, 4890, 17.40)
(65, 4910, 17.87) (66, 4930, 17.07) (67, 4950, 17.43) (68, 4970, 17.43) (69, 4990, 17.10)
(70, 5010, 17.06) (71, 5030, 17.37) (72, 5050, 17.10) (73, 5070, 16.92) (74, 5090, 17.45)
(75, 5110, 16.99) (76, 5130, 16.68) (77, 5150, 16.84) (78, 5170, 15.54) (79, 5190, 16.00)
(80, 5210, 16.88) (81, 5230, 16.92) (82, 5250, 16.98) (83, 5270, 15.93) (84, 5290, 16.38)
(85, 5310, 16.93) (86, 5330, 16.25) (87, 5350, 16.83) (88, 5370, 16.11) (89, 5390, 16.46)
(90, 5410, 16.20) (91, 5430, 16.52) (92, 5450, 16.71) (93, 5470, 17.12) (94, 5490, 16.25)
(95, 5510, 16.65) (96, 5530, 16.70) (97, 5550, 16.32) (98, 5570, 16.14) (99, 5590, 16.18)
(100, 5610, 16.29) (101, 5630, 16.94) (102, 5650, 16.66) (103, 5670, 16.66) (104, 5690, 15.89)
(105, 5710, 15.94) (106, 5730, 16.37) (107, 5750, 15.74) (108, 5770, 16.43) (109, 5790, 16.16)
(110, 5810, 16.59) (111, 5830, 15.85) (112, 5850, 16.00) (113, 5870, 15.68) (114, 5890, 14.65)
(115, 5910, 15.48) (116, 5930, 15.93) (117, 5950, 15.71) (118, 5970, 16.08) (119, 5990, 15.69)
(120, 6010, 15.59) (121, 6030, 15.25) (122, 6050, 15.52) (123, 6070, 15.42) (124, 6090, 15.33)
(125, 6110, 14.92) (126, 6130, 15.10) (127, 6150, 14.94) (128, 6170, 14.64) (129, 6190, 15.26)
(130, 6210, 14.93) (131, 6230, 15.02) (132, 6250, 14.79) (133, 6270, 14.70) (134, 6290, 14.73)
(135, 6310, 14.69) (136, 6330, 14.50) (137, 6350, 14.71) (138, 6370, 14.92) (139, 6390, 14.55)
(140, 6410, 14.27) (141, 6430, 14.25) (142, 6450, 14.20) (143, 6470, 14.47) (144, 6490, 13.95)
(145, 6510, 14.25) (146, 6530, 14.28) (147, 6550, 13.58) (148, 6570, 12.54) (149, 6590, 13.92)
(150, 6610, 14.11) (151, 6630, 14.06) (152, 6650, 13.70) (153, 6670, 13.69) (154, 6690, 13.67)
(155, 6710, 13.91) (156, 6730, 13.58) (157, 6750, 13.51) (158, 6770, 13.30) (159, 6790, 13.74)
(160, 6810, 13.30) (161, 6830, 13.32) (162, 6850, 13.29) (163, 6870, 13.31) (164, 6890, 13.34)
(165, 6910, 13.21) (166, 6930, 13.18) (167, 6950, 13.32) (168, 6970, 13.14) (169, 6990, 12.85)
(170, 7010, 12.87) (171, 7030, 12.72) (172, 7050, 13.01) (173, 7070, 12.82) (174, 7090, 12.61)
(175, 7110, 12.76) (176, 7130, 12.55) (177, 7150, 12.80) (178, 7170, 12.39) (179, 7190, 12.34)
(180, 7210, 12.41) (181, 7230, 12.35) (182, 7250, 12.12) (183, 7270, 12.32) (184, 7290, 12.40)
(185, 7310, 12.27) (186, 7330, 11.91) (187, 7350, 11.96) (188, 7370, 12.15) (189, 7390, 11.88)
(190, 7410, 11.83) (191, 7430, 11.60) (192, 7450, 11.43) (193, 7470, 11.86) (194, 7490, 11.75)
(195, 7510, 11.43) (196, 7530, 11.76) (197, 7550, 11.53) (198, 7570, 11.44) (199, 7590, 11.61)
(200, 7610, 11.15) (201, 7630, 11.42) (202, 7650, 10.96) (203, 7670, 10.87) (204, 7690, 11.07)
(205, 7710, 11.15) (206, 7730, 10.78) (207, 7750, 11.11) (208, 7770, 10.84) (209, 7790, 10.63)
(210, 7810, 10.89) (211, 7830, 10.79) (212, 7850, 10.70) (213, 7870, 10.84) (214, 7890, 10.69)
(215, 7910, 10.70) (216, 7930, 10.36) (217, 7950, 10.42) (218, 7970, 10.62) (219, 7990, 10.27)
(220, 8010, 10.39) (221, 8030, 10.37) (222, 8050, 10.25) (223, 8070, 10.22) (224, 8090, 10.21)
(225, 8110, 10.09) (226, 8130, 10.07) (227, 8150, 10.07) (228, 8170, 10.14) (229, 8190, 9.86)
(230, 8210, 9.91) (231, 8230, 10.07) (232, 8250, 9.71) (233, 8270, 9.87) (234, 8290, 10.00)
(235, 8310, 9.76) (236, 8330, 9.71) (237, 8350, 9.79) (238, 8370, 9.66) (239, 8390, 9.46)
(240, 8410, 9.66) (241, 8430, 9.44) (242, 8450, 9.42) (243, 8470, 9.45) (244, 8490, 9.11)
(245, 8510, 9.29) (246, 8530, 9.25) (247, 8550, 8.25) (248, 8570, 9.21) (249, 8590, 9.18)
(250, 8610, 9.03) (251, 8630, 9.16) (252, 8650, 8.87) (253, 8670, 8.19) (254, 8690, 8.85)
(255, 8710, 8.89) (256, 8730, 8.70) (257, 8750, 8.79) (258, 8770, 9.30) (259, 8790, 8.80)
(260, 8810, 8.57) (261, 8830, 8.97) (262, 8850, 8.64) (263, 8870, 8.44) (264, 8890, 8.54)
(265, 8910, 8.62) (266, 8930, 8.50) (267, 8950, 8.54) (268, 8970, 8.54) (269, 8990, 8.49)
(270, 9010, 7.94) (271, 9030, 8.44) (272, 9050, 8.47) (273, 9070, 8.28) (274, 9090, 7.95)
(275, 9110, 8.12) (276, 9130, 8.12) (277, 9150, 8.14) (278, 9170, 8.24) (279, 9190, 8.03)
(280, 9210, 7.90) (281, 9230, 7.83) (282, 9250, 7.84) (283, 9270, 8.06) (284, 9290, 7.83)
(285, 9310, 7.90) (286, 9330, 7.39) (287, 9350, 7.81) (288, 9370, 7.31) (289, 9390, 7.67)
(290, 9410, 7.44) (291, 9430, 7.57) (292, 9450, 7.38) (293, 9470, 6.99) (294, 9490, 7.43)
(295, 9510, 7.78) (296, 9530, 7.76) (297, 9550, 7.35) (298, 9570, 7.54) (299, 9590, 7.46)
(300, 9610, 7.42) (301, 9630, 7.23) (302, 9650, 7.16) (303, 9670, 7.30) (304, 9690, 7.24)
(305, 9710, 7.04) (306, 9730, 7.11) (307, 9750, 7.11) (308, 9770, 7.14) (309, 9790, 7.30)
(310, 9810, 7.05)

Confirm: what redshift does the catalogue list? 0.000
